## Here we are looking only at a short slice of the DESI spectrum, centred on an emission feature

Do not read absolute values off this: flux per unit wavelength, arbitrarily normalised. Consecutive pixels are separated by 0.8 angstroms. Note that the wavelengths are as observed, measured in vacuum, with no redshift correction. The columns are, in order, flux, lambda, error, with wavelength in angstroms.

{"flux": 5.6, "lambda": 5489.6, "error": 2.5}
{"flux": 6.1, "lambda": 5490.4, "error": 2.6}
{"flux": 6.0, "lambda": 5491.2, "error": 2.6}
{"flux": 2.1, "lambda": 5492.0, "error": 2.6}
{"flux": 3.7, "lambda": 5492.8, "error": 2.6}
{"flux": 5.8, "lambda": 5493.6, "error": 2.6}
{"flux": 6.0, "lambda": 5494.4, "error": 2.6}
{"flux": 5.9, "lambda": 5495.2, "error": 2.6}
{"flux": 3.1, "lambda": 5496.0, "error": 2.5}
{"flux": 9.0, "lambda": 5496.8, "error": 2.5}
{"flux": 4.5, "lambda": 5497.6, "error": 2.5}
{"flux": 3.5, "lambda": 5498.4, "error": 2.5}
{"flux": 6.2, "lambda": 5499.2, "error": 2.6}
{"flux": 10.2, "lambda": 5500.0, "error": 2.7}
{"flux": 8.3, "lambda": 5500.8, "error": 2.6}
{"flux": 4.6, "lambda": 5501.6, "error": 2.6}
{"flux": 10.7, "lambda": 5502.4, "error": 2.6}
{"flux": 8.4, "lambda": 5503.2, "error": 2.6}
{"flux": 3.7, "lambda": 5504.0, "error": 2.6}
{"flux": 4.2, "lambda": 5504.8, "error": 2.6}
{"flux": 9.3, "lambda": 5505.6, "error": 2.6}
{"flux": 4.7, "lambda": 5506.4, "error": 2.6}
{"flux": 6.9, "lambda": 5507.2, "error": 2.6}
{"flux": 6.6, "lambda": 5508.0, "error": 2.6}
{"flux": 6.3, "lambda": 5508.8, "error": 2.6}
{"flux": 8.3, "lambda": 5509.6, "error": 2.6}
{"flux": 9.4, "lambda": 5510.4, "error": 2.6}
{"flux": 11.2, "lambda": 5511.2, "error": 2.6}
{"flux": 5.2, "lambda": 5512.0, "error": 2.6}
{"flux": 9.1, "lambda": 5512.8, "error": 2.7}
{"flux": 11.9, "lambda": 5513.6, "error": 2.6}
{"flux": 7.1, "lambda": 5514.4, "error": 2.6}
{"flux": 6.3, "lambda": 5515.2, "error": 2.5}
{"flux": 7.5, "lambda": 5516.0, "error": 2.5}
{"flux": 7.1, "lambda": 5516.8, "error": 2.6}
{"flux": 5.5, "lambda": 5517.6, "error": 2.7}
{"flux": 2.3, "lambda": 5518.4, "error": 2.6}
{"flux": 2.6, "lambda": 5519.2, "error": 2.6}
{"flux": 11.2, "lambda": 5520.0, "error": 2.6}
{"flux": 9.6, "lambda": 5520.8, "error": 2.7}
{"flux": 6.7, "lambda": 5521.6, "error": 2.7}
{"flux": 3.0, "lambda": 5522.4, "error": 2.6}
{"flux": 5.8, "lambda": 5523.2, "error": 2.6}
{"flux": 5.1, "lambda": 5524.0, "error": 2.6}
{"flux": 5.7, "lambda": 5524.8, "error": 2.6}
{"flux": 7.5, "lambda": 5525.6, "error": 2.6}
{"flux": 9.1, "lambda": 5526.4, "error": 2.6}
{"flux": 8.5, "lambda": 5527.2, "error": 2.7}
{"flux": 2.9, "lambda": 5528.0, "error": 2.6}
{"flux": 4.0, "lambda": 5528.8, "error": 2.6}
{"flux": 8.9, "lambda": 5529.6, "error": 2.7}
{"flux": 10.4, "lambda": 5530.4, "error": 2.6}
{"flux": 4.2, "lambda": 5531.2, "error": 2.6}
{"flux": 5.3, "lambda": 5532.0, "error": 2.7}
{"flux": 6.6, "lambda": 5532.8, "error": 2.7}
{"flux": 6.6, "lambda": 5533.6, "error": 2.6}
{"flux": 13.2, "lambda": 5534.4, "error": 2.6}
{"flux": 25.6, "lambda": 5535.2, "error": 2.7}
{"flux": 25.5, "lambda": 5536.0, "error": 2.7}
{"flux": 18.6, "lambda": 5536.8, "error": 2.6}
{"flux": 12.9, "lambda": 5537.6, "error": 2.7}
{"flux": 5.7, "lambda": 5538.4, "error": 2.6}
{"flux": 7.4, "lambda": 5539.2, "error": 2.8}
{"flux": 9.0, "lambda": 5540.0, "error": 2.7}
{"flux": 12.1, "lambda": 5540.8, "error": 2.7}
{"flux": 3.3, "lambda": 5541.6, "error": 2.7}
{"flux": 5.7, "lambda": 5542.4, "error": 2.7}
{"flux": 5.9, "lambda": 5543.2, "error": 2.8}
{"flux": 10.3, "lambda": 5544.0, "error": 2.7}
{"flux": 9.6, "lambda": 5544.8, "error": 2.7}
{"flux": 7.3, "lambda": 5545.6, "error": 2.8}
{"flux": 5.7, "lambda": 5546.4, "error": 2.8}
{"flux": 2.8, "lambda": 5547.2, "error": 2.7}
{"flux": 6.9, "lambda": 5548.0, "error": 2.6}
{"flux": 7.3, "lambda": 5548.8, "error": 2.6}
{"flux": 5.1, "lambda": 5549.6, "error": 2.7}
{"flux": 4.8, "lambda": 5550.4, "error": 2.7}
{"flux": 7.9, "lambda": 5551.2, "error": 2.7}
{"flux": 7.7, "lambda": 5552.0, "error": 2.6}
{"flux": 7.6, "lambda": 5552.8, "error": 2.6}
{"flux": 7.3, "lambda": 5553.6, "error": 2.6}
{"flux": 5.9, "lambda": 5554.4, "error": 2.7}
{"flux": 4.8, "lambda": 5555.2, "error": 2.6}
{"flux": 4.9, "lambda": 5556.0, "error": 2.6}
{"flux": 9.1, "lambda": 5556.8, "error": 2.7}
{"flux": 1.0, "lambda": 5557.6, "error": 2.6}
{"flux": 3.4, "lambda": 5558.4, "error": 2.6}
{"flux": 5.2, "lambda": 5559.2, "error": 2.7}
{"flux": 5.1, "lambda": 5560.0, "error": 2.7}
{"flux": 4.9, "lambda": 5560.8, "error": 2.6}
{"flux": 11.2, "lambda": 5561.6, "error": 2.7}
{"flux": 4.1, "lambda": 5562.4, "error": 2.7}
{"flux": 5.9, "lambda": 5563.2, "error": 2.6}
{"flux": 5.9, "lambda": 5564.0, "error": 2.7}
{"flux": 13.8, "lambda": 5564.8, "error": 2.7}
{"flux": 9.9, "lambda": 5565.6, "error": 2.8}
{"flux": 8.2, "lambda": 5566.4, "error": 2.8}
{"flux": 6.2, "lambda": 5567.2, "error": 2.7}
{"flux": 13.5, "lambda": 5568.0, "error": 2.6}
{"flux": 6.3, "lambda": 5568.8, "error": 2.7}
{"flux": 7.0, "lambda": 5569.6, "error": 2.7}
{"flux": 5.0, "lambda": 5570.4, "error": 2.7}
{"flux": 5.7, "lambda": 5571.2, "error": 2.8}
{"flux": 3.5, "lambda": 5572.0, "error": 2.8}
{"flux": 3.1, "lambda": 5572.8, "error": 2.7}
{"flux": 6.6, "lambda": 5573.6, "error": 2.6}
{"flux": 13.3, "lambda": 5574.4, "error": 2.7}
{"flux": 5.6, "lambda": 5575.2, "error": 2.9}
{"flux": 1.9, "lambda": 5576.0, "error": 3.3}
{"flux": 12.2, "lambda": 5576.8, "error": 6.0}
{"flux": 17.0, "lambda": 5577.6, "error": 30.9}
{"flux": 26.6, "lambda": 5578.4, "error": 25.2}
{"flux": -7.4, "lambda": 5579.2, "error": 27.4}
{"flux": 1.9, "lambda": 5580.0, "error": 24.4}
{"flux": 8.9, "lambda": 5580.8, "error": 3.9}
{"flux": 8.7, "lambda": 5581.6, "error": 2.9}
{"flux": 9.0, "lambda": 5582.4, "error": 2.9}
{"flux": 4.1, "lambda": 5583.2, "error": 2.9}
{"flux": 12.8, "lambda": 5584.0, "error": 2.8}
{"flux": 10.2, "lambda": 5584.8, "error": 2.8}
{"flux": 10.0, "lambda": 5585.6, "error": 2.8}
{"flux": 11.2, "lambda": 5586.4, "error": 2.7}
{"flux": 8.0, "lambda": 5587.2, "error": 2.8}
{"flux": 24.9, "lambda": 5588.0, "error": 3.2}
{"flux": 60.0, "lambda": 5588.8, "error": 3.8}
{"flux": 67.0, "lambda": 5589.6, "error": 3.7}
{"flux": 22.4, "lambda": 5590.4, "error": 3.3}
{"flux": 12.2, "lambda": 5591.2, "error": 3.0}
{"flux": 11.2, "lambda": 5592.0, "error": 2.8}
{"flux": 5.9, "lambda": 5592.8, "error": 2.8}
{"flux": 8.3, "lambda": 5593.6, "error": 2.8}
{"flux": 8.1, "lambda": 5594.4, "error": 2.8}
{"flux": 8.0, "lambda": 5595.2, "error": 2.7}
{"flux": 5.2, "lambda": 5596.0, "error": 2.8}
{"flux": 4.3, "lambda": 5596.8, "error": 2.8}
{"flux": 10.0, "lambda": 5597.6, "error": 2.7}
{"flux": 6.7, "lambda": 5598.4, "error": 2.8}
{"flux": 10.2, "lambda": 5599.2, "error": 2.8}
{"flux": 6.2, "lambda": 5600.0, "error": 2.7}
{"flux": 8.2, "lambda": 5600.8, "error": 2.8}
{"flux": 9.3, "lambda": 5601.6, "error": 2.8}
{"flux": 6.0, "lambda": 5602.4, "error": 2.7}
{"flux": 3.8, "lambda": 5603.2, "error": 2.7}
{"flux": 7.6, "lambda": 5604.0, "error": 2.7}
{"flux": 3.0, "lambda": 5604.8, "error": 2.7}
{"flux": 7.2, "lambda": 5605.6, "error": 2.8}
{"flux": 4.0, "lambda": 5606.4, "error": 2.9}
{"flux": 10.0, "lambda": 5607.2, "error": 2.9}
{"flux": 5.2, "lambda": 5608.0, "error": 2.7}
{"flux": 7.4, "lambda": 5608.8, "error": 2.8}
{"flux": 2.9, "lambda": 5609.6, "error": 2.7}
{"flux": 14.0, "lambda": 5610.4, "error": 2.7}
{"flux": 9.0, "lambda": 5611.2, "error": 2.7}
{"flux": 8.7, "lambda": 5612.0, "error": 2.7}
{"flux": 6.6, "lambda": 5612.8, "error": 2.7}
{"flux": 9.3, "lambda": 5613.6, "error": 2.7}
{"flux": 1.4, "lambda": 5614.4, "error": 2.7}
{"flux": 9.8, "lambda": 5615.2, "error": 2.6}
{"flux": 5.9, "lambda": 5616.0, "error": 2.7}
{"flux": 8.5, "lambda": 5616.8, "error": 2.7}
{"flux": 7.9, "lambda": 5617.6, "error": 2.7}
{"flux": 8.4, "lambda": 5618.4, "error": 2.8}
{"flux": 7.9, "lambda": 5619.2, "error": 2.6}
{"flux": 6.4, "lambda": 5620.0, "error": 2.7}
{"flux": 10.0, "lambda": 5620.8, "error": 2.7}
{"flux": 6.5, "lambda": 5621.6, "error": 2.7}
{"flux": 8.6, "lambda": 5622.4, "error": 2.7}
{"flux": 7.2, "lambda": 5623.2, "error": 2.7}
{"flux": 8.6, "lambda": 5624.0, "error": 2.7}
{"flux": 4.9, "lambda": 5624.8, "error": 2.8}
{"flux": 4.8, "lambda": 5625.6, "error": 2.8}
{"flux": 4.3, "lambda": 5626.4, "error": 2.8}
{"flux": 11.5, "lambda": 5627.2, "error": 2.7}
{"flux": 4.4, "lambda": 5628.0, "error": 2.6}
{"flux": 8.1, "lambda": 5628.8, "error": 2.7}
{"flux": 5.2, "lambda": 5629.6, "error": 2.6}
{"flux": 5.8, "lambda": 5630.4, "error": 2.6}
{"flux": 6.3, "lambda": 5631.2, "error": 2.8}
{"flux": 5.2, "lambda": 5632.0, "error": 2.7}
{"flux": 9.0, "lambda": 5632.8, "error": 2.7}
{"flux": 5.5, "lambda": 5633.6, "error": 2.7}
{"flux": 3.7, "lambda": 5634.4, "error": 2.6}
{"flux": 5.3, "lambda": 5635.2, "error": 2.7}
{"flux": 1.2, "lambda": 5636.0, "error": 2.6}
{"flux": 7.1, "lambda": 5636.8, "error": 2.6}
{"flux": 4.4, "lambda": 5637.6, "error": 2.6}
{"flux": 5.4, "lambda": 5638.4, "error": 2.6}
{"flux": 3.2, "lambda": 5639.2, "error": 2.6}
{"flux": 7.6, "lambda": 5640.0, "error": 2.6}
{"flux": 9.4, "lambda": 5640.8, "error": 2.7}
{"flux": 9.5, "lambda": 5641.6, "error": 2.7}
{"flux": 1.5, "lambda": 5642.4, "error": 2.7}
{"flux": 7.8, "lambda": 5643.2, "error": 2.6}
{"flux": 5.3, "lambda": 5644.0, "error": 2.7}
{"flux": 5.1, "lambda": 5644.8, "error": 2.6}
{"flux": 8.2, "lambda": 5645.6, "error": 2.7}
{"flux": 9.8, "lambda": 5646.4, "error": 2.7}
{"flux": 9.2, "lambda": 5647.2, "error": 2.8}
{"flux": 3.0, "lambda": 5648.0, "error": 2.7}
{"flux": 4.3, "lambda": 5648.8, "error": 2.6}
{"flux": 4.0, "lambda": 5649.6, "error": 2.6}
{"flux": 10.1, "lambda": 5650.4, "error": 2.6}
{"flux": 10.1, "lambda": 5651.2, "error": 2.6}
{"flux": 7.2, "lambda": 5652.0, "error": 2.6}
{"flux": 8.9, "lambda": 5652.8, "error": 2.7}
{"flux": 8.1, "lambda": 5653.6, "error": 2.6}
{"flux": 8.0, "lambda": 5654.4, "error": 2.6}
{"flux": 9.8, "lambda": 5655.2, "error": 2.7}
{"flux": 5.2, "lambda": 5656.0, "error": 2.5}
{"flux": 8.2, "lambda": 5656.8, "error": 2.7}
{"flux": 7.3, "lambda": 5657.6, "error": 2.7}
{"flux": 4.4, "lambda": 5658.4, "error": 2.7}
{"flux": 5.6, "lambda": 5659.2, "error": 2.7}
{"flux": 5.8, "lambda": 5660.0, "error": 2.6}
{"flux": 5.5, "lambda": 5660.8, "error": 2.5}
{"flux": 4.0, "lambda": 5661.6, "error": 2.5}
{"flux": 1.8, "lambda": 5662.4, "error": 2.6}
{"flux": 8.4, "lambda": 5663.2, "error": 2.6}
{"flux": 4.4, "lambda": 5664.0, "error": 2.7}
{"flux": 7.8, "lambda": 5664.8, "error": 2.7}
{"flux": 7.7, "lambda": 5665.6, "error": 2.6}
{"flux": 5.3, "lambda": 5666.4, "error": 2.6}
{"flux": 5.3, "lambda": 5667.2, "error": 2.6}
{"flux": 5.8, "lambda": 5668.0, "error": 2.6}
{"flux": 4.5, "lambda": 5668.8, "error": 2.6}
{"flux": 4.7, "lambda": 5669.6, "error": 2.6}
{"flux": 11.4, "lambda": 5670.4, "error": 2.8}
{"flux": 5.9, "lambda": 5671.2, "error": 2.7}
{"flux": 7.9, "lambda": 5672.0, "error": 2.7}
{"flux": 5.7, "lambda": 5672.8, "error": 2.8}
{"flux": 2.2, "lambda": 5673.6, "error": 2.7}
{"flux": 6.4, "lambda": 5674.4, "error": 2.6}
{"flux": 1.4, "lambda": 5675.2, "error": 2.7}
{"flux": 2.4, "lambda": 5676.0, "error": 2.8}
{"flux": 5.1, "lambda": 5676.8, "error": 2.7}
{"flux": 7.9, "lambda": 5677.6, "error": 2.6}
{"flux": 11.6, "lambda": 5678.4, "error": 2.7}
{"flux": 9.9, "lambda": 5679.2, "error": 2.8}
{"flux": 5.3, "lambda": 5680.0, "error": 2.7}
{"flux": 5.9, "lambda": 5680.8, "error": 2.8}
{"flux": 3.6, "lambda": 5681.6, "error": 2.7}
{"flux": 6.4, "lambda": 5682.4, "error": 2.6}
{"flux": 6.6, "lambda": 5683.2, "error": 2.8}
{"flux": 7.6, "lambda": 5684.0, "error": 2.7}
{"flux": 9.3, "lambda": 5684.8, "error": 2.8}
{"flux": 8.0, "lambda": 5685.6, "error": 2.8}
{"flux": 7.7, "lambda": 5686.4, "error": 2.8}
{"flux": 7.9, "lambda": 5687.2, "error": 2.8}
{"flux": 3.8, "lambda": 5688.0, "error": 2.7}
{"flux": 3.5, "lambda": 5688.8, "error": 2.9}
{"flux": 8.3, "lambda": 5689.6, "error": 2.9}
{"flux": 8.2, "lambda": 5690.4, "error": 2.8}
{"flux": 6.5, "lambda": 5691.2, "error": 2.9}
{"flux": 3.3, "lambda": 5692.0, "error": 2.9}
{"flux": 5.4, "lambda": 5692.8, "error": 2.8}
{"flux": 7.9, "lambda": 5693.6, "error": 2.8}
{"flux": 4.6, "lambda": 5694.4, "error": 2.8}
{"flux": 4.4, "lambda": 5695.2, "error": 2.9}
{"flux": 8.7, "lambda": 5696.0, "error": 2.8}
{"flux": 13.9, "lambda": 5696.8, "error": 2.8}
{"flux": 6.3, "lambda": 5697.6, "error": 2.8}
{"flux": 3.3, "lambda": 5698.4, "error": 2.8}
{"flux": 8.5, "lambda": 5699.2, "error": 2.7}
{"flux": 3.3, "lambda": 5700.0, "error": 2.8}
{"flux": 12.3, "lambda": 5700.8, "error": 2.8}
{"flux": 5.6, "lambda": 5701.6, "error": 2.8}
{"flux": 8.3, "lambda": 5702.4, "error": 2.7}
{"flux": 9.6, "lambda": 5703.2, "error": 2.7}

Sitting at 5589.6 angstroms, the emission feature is [O III]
